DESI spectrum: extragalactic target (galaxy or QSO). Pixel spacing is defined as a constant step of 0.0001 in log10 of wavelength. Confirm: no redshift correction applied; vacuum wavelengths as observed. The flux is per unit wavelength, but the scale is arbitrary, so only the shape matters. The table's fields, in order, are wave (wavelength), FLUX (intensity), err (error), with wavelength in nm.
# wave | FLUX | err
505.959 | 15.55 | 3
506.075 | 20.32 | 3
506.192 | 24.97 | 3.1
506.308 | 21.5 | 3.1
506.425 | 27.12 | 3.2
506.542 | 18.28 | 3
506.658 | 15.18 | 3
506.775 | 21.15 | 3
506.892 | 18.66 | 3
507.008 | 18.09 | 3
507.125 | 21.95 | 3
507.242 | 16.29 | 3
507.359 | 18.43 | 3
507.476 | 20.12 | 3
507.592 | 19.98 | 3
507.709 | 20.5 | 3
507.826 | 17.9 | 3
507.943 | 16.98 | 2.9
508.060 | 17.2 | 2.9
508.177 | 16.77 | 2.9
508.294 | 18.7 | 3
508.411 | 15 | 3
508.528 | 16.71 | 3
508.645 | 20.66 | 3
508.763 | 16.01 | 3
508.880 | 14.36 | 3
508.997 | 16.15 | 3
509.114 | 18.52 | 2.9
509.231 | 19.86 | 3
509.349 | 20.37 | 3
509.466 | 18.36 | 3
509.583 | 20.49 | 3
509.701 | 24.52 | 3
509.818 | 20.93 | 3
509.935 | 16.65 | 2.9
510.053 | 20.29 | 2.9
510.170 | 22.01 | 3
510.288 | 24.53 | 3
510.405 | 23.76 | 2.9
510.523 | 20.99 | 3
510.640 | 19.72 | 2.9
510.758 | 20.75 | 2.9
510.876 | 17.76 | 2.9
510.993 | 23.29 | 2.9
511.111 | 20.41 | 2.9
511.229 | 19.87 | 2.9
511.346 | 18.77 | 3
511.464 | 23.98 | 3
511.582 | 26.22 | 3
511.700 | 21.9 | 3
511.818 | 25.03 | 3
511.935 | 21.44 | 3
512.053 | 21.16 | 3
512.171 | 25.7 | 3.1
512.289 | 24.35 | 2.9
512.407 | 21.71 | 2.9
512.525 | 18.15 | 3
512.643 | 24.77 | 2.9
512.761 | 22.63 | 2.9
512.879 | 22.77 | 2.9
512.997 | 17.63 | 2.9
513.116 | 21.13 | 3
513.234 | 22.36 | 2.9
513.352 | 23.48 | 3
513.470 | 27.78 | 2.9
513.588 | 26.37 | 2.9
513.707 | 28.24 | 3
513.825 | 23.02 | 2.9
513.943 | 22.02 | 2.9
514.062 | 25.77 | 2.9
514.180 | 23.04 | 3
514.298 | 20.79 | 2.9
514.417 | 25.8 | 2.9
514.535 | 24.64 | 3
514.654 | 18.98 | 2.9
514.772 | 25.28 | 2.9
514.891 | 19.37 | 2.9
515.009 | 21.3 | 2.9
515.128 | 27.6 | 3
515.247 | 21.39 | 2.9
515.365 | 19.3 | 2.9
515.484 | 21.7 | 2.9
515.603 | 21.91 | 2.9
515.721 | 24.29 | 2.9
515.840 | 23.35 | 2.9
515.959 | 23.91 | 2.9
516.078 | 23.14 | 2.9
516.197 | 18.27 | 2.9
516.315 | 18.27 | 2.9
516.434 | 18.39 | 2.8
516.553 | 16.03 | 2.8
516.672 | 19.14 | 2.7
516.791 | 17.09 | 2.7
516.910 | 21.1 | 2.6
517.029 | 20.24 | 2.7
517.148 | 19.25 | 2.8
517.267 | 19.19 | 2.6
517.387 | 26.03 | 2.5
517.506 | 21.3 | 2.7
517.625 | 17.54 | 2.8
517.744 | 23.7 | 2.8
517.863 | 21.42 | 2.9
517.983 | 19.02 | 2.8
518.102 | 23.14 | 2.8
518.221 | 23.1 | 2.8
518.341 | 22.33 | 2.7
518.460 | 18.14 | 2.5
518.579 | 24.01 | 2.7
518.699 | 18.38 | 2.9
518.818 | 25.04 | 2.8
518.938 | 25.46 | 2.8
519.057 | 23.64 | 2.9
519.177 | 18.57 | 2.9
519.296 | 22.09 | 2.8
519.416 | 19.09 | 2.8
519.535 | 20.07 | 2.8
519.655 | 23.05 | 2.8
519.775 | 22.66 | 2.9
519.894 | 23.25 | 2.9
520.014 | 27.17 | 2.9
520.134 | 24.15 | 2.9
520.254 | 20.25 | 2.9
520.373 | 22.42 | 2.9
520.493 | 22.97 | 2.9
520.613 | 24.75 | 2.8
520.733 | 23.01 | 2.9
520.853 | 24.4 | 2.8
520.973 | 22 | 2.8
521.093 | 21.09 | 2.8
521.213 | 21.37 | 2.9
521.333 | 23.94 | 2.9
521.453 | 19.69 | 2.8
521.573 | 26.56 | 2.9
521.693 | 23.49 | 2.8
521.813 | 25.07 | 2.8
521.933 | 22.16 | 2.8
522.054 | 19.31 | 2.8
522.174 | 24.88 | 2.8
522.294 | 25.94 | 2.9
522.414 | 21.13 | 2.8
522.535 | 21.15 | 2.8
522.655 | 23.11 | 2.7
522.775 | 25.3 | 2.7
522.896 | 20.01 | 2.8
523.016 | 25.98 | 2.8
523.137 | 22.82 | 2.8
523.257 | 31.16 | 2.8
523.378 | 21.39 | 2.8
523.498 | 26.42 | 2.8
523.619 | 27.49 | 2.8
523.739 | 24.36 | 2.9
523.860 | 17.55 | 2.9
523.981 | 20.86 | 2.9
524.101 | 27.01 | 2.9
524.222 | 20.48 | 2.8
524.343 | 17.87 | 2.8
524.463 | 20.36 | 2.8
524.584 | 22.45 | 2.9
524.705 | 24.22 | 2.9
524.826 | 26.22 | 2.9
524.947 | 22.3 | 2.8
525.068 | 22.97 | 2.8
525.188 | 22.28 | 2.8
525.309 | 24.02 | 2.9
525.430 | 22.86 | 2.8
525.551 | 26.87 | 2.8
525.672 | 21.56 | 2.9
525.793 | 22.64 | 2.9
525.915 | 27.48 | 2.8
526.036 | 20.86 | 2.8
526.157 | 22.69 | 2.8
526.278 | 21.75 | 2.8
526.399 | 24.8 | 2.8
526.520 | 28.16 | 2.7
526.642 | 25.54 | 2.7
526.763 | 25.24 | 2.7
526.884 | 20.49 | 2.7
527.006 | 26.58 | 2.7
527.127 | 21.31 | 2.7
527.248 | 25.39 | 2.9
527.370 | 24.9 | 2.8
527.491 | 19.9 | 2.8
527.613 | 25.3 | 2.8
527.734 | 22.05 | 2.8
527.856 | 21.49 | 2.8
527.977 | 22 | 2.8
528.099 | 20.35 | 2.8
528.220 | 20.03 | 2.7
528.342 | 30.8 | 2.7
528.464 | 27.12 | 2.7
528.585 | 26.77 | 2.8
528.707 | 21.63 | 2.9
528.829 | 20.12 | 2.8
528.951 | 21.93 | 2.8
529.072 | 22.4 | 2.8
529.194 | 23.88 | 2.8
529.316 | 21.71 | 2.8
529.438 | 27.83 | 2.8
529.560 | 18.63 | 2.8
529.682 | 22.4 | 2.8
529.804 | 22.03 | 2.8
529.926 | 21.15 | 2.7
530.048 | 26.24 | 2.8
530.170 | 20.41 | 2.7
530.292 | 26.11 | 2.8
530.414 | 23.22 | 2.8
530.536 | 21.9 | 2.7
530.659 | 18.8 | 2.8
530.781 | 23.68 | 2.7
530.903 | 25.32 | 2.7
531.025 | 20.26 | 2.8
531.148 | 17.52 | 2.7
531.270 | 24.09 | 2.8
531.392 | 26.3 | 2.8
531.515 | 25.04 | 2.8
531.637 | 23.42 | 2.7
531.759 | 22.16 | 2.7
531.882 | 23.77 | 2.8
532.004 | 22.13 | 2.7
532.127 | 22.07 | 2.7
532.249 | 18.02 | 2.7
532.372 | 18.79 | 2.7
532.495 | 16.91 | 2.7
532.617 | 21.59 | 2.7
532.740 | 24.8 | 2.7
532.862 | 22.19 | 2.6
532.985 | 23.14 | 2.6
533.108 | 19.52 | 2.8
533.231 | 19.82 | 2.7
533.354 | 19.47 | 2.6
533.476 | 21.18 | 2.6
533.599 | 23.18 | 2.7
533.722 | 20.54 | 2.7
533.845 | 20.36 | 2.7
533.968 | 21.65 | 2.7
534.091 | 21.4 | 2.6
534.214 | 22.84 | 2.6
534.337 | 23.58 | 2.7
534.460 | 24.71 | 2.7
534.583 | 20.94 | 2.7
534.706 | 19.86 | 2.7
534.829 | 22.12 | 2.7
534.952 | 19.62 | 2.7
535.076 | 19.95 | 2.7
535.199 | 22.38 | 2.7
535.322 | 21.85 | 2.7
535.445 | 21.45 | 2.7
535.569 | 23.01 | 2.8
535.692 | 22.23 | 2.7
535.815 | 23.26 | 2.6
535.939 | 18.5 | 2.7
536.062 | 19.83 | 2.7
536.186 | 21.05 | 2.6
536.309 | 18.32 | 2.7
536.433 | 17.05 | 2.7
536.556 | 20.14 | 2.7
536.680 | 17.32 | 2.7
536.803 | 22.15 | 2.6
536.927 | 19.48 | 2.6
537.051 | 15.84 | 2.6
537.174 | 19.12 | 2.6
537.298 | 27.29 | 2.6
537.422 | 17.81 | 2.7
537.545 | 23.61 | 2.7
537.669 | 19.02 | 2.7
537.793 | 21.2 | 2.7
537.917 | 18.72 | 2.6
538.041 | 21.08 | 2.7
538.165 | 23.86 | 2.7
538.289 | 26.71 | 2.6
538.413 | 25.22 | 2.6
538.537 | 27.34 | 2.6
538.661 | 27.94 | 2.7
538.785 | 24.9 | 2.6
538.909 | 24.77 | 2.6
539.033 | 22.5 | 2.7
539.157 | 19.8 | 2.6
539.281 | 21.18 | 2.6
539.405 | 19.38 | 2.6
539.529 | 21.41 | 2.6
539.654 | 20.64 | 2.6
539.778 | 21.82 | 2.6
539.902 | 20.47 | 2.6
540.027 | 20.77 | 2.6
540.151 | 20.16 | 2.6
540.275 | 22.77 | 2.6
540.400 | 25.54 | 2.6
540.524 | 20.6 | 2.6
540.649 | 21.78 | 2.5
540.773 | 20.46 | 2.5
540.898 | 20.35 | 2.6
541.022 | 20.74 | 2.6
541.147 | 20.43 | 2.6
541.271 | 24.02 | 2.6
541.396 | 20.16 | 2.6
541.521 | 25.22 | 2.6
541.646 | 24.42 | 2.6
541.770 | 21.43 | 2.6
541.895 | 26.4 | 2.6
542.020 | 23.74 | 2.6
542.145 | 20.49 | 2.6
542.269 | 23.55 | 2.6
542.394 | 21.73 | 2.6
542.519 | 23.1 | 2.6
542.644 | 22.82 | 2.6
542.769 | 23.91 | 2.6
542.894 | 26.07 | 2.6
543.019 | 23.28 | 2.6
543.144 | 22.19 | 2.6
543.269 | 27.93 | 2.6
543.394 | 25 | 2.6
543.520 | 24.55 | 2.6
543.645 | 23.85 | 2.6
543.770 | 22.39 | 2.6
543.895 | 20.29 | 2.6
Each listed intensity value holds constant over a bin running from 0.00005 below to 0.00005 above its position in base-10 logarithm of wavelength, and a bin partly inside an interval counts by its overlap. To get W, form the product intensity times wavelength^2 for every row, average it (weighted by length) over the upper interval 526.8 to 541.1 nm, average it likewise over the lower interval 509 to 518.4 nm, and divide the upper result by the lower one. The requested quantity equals 1.09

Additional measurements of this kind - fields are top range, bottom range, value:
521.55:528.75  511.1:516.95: 1.11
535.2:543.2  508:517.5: 1.14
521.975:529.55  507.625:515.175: 1.16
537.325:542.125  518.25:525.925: 1.04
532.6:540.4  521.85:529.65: 0.96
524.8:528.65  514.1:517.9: 1.16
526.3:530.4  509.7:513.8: 1.12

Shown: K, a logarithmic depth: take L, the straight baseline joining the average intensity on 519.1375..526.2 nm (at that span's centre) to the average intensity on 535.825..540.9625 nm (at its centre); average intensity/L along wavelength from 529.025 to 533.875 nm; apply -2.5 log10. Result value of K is 0.004 mag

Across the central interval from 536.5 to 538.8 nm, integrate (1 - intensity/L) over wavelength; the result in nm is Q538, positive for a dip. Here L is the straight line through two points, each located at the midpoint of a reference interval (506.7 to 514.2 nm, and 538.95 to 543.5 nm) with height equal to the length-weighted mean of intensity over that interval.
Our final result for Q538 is 0.03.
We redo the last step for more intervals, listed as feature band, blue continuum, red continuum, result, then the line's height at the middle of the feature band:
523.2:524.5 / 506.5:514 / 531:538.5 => -0.14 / 21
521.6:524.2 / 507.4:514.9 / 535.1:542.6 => -0.27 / 21.4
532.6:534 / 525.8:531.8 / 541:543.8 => 0.11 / 23.3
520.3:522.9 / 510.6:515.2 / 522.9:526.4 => 0.03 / 23.2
